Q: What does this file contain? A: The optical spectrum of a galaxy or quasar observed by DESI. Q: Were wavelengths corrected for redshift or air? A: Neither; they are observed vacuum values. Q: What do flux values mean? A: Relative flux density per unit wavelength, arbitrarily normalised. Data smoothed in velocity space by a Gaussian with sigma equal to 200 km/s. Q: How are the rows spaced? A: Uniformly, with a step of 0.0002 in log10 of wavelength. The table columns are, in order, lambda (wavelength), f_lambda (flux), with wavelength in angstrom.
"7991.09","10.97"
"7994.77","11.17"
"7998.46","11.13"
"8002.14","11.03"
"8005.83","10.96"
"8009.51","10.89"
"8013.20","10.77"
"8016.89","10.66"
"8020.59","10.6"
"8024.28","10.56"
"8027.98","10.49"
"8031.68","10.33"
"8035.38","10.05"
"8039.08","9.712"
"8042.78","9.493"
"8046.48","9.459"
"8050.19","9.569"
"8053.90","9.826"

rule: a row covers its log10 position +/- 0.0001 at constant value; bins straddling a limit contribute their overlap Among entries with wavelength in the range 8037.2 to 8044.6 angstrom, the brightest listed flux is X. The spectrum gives 9.712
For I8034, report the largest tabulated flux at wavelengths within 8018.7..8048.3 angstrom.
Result 10.6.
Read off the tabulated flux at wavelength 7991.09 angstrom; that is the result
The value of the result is 10.97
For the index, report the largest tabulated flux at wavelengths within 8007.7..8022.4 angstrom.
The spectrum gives 10.89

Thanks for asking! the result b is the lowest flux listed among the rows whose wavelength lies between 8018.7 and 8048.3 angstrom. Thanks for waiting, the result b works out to 9.459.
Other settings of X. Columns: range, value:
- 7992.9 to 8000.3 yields 11.17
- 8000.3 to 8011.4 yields 11.03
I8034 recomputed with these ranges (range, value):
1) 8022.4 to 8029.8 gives 10.56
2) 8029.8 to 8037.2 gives 10.33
